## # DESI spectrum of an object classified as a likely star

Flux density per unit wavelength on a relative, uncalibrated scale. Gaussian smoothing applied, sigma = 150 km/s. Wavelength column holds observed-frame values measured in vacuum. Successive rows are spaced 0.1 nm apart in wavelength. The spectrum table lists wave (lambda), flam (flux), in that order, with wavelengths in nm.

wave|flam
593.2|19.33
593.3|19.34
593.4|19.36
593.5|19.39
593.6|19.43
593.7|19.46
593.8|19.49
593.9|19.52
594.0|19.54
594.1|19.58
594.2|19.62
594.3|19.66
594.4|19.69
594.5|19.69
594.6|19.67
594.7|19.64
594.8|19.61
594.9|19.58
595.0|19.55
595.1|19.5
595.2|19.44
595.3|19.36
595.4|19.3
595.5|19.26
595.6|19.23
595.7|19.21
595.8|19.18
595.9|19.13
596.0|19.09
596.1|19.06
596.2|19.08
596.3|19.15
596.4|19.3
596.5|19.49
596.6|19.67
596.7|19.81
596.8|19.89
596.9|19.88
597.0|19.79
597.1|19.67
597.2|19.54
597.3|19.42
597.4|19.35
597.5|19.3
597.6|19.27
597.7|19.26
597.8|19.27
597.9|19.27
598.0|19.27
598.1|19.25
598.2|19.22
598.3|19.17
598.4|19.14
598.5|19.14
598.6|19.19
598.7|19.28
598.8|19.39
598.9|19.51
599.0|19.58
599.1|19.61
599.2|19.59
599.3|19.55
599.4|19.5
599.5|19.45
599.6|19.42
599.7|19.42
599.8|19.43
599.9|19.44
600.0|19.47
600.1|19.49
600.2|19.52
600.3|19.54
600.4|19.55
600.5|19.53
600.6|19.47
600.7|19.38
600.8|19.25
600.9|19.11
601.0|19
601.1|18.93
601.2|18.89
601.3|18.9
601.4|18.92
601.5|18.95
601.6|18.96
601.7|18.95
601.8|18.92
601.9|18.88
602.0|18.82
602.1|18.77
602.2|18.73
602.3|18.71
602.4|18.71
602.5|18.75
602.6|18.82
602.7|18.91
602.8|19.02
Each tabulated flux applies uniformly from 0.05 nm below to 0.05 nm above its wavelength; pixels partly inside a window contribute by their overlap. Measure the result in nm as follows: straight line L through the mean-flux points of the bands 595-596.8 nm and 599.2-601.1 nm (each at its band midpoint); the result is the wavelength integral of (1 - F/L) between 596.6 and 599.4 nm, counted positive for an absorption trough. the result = -0.01 nm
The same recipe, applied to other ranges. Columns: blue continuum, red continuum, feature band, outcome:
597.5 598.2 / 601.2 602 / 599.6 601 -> -0.03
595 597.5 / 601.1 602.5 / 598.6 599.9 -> -0.02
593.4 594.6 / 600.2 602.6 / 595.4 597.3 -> 0.00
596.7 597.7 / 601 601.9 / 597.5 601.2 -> -0.02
